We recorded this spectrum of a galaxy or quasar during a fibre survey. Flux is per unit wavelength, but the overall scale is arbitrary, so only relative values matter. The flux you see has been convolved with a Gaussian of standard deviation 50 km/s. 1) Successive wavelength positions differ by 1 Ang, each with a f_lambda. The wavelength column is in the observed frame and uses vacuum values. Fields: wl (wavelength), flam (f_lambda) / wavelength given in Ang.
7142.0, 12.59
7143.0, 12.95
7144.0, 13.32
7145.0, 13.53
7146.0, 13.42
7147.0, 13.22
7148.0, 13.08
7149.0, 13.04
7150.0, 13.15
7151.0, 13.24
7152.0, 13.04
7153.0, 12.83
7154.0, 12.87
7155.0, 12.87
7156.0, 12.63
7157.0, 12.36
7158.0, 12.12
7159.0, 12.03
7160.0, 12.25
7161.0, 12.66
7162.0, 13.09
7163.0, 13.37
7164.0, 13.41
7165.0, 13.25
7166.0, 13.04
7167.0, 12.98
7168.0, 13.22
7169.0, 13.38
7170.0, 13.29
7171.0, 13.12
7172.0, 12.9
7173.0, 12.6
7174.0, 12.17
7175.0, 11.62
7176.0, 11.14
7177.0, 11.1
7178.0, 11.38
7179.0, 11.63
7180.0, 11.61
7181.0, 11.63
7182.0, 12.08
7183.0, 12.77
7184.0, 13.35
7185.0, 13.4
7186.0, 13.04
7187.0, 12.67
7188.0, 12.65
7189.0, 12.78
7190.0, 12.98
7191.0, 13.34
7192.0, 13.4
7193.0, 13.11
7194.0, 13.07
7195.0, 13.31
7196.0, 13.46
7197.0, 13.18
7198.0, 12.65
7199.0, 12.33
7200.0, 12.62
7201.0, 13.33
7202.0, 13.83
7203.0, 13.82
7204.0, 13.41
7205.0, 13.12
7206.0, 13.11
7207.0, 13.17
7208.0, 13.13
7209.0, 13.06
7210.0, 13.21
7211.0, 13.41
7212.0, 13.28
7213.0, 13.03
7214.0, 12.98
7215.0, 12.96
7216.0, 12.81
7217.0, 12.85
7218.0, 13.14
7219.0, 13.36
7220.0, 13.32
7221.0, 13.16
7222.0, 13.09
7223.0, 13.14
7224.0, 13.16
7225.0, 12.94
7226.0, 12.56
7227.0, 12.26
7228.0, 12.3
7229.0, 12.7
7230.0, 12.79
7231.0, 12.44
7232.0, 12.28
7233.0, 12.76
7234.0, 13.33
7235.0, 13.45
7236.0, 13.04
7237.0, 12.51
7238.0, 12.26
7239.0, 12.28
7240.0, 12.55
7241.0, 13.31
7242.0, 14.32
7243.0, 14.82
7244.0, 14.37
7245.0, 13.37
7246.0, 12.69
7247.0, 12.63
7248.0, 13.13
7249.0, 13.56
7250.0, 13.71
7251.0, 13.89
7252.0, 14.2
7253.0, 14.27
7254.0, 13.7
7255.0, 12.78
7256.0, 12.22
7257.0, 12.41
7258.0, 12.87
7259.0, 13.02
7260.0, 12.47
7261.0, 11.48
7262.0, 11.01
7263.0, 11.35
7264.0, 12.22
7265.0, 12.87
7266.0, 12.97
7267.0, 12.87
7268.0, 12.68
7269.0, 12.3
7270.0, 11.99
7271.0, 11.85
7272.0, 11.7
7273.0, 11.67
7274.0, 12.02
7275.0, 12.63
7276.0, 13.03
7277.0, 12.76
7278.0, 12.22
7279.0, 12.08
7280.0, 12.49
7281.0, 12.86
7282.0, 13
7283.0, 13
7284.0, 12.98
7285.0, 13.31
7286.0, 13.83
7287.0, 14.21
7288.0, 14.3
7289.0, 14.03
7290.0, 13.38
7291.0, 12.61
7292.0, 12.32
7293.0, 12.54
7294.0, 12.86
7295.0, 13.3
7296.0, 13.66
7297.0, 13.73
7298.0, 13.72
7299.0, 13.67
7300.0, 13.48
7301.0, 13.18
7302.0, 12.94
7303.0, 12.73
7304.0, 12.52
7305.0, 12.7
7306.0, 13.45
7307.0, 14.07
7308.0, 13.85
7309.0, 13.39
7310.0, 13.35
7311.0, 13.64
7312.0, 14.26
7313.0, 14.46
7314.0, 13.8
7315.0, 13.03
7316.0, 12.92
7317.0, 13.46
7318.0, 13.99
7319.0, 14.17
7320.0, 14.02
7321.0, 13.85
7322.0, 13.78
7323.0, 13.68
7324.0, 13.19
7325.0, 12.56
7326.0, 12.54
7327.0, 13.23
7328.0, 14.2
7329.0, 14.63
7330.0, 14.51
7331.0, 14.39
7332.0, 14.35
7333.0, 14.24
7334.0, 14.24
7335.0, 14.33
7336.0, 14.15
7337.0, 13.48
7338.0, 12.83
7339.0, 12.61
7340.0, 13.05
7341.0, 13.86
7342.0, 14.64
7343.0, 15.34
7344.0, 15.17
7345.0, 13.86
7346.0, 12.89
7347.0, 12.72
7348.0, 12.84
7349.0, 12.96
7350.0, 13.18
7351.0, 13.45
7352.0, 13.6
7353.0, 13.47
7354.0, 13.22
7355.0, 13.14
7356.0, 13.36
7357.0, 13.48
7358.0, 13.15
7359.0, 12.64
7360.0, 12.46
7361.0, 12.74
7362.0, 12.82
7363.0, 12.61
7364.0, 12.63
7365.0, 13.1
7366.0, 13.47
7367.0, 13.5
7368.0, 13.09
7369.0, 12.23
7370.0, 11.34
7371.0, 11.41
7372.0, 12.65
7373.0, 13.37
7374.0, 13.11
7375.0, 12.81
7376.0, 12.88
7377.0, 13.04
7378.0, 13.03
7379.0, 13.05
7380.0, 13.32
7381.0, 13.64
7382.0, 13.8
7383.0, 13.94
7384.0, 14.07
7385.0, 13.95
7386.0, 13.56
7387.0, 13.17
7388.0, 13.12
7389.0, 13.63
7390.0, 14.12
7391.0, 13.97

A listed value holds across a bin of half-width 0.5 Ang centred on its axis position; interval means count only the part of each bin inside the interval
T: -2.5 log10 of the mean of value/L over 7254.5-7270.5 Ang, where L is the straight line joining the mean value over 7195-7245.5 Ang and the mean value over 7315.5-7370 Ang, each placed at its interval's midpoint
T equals 0.07 mag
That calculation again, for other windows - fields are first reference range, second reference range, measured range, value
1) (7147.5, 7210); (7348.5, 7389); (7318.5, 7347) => -0.064 mag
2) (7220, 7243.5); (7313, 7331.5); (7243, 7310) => 0.028 mag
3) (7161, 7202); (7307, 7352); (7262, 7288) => 0.064 mag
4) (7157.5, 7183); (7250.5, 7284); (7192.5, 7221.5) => -0.055 mag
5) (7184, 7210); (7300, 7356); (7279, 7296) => 0.023 mag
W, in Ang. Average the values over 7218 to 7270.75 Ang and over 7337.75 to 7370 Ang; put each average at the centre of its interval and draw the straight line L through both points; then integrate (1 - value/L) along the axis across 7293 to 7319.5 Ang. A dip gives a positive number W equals -0.7 Ang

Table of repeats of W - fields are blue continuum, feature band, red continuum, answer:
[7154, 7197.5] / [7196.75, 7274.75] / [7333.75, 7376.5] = -0.3 Ang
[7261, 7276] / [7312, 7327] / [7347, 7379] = -1.2 Ang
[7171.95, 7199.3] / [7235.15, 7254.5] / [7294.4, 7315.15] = -0.6 Ang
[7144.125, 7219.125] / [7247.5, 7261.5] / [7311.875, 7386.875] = 0.0 Ang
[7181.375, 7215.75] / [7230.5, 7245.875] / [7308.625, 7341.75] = 0.2 Ang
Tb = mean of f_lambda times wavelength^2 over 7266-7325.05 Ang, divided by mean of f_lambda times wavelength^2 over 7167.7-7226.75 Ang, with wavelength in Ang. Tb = 1.1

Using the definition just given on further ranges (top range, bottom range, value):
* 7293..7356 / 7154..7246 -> 1.09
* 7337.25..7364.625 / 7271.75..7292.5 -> 1.05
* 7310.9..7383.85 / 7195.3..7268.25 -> 1.06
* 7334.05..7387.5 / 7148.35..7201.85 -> 1.10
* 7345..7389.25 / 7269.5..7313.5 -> 1.02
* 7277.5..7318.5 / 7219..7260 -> 1.03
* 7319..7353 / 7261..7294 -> 1.10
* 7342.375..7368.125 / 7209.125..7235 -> 1.06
